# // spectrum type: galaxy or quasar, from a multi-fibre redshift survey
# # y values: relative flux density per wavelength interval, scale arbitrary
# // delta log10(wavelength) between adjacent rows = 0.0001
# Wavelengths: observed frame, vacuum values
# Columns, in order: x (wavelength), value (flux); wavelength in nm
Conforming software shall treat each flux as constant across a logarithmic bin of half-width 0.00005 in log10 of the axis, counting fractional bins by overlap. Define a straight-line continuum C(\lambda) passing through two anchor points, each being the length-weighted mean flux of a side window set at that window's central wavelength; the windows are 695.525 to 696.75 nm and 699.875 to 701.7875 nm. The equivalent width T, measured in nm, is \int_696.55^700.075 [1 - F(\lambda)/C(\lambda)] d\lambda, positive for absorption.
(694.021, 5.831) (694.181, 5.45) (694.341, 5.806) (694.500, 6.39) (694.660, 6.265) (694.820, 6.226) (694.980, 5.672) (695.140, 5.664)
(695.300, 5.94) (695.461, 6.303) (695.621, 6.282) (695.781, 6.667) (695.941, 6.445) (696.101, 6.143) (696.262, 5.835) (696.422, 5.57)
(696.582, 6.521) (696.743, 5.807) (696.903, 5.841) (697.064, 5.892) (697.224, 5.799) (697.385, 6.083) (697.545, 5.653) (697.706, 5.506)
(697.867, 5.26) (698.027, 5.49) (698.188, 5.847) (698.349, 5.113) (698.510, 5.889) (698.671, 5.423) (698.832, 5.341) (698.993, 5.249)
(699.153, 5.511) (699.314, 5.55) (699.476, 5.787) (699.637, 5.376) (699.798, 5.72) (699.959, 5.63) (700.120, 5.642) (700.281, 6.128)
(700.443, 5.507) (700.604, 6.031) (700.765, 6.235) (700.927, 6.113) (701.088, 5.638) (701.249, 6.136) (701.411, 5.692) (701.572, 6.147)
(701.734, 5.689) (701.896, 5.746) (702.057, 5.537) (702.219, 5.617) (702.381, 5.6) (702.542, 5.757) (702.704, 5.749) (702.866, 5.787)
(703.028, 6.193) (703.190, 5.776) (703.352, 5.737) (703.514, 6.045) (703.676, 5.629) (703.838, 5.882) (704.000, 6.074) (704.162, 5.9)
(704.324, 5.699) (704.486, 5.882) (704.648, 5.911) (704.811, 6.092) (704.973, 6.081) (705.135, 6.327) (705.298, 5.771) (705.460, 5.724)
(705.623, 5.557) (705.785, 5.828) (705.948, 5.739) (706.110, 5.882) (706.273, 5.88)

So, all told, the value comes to 0.24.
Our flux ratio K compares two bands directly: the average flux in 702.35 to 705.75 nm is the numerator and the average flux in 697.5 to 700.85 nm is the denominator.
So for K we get 1.0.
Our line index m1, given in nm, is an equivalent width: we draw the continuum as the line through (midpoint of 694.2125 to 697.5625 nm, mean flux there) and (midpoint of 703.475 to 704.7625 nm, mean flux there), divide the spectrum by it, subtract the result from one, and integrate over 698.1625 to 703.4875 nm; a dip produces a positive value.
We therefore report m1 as 0.193 nm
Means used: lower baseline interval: 6.04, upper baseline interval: 5.88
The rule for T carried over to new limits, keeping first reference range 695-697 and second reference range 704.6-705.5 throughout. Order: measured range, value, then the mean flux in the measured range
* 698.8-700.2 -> 0.12 nm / 5.54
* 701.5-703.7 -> 0.08 nm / 5.79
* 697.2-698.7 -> 0.11 nm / 5.6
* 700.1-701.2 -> 0.02 nm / 5.92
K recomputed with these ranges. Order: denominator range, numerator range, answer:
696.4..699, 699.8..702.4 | 1.03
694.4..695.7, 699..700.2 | 0.92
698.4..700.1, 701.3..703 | 1.04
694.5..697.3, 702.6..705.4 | 0.98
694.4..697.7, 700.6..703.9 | 0.97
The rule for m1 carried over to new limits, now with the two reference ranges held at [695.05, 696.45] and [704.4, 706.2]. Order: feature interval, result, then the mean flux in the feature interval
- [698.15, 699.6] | 0.13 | 5.51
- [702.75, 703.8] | 0.01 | 5.86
